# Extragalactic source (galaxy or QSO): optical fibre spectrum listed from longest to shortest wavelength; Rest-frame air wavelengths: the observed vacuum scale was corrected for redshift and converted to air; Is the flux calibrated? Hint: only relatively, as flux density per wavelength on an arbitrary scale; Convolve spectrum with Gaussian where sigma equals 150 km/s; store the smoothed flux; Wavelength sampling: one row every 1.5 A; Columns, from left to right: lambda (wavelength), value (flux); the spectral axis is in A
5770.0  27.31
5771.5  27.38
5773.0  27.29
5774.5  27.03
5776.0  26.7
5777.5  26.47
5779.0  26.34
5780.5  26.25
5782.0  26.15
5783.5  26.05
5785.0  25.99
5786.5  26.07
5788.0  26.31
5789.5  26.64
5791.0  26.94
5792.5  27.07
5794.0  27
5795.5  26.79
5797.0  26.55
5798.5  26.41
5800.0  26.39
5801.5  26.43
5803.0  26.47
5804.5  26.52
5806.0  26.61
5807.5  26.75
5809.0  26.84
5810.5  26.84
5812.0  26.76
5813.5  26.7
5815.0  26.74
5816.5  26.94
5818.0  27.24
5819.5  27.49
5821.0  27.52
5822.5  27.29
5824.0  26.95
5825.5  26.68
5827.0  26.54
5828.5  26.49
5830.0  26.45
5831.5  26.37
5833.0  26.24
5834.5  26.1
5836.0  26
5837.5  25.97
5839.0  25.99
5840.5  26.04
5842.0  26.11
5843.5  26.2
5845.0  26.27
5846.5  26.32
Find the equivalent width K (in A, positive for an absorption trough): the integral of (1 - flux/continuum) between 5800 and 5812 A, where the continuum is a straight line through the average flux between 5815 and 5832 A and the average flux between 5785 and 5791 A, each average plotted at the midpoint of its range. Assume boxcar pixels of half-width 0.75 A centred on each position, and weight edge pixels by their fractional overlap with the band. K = 0.0 A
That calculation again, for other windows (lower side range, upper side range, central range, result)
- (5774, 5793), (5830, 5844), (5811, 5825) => -0.4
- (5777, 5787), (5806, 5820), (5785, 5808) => -0.1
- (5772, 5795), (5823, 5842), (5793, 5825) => -0.5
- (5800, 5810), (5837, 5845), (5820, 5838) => -0.2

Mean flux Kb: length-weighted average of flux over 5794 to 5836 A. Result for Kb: 26.7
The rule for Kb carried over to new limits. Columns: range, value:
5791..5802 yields 26.7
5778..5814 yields 26.5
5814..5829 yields 27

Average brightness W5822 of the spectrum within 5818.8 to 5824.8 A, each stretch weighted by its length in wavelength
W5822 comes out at 27.3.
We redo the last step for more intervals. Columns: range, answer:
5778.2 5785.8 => 26.2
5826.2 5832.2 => 26.5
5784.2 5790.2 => 26.2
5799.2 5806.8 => 26.5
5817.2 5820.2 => 27.4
